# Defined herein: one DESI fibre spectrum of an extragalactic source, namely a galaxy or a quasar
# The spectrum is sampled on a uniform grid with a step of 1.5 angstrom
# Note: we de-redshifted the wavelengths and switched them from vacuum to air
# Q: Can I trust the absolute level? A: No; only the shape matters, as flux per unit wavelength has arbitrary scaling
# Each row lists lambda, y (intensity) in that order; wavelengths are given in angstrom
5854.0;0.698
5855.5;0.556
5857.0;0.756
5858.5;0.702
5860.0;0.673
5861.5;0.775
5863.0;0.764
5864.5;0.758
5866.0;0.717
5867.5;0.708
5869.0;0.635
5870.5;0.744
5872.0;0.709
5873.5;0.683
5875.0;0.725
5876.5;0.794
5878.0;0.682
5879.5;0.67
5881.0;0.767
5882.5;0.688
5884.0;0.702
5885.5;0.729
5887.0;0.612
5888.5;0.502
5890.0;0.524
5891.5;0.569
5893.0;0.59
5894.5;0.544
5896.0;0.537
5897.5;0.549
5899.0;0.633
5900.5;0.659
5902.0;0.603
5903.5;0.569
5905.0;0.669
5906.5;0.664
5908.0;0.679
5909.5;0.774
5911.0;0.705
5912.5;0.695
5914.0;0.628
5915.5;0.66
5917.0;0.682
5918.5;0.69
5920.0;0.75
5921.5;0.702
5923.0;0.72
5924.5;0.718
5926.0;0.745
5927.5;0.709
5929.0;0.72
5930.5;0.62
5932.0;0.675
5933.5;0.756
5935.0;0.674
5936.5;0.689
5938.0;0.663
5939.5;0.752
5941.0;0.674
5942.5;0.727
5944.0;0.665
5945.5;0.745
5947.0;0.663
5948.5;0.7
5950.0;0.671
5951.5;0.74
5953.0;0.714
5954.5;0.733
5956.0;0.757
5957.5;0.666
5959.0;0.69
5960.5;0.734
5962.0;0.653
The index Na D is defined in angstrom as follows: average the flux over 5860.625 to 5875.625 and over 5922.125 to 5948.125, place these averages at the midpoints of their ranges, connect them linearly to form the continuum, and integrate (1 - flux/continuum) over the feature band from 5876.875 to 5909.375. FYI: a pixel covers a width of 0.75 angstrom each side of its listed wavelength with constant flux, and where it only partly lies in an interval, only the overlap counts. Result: 3.8 angstrom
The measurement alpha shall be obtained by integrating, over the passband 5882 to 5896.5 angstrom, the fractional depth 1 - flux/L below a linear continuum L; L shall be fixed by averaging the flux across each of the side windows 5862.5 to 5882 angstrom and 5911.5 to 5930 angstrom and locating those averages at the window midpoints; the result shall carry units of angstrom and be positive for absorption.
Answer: 2.3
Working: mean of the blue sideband 0.719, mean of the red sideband 0.701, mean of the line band 0.599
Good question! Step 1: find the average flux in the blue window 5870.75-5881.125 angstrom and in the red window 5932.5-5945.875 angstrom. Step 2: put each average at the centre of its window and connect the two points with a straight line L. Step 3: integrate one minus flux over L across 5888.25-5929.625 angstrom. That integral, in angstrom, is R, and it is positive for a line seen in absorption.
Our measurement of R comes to 3.4 angstrom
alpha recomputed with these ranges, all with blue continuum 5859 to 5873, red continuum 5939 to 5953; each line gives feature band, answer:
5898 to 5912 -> 1.0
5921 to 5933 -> 0.1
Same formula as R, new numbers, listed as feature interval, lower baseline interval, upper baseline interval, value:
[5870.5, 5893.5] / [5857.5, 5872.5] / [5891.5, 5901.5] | -0.66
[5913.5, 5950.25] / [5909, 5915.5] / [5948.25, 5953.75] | 0.17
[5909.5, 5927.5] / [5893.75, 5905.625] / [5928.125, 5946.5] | -1.61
